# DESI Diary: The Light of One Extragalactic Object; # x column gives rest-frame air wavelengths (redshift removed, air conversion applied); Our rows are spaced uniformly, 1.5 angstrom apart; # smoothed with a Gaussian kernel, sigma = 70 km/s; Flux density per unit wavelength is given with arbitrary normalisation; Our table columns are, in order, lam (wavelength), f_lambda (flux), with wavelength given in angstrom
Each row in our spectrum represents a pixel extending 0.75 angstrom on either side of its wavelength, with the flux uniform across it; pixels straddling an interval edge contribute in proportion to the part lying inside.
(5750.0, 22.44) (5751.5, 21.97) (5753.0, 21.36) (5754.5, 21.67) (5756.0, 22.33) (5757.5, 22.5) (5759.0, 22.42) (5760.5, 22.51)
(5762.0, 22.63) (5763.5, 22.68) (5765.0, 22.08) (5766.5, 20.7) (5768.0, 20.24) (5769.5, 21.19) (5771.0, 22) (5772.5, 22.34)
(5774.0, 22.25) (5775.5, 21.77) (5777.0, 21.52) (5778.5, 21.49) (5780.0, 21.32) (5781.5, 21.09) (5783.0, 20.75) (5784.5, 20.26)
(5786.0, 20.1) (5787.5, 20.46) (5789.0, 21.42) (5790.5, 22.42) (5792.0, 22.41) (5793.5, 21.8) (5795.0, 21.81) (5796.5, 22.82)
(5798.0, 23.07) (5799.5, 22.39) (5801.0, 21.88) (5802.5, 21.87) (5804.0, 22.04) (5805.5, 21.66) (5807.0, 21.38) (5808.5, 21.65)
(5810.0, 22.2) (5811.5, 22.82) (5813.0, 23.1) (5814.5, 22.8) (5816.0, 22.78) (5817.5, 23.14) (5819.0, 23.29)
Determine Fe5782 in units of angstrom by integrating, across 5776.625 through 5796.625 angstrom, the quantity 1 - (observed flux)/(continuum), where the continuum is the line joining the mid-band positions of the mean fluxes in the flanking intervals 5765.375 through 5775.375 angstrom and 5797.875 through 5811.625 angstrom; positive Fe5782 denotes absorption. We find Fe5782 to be 0.4 angstrom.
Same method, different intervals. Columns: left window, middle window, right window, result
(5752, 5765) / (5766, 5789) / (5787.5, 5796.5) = 0.9 angstrom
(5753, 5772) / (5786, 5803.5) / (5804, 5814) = 0.1 angstrom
